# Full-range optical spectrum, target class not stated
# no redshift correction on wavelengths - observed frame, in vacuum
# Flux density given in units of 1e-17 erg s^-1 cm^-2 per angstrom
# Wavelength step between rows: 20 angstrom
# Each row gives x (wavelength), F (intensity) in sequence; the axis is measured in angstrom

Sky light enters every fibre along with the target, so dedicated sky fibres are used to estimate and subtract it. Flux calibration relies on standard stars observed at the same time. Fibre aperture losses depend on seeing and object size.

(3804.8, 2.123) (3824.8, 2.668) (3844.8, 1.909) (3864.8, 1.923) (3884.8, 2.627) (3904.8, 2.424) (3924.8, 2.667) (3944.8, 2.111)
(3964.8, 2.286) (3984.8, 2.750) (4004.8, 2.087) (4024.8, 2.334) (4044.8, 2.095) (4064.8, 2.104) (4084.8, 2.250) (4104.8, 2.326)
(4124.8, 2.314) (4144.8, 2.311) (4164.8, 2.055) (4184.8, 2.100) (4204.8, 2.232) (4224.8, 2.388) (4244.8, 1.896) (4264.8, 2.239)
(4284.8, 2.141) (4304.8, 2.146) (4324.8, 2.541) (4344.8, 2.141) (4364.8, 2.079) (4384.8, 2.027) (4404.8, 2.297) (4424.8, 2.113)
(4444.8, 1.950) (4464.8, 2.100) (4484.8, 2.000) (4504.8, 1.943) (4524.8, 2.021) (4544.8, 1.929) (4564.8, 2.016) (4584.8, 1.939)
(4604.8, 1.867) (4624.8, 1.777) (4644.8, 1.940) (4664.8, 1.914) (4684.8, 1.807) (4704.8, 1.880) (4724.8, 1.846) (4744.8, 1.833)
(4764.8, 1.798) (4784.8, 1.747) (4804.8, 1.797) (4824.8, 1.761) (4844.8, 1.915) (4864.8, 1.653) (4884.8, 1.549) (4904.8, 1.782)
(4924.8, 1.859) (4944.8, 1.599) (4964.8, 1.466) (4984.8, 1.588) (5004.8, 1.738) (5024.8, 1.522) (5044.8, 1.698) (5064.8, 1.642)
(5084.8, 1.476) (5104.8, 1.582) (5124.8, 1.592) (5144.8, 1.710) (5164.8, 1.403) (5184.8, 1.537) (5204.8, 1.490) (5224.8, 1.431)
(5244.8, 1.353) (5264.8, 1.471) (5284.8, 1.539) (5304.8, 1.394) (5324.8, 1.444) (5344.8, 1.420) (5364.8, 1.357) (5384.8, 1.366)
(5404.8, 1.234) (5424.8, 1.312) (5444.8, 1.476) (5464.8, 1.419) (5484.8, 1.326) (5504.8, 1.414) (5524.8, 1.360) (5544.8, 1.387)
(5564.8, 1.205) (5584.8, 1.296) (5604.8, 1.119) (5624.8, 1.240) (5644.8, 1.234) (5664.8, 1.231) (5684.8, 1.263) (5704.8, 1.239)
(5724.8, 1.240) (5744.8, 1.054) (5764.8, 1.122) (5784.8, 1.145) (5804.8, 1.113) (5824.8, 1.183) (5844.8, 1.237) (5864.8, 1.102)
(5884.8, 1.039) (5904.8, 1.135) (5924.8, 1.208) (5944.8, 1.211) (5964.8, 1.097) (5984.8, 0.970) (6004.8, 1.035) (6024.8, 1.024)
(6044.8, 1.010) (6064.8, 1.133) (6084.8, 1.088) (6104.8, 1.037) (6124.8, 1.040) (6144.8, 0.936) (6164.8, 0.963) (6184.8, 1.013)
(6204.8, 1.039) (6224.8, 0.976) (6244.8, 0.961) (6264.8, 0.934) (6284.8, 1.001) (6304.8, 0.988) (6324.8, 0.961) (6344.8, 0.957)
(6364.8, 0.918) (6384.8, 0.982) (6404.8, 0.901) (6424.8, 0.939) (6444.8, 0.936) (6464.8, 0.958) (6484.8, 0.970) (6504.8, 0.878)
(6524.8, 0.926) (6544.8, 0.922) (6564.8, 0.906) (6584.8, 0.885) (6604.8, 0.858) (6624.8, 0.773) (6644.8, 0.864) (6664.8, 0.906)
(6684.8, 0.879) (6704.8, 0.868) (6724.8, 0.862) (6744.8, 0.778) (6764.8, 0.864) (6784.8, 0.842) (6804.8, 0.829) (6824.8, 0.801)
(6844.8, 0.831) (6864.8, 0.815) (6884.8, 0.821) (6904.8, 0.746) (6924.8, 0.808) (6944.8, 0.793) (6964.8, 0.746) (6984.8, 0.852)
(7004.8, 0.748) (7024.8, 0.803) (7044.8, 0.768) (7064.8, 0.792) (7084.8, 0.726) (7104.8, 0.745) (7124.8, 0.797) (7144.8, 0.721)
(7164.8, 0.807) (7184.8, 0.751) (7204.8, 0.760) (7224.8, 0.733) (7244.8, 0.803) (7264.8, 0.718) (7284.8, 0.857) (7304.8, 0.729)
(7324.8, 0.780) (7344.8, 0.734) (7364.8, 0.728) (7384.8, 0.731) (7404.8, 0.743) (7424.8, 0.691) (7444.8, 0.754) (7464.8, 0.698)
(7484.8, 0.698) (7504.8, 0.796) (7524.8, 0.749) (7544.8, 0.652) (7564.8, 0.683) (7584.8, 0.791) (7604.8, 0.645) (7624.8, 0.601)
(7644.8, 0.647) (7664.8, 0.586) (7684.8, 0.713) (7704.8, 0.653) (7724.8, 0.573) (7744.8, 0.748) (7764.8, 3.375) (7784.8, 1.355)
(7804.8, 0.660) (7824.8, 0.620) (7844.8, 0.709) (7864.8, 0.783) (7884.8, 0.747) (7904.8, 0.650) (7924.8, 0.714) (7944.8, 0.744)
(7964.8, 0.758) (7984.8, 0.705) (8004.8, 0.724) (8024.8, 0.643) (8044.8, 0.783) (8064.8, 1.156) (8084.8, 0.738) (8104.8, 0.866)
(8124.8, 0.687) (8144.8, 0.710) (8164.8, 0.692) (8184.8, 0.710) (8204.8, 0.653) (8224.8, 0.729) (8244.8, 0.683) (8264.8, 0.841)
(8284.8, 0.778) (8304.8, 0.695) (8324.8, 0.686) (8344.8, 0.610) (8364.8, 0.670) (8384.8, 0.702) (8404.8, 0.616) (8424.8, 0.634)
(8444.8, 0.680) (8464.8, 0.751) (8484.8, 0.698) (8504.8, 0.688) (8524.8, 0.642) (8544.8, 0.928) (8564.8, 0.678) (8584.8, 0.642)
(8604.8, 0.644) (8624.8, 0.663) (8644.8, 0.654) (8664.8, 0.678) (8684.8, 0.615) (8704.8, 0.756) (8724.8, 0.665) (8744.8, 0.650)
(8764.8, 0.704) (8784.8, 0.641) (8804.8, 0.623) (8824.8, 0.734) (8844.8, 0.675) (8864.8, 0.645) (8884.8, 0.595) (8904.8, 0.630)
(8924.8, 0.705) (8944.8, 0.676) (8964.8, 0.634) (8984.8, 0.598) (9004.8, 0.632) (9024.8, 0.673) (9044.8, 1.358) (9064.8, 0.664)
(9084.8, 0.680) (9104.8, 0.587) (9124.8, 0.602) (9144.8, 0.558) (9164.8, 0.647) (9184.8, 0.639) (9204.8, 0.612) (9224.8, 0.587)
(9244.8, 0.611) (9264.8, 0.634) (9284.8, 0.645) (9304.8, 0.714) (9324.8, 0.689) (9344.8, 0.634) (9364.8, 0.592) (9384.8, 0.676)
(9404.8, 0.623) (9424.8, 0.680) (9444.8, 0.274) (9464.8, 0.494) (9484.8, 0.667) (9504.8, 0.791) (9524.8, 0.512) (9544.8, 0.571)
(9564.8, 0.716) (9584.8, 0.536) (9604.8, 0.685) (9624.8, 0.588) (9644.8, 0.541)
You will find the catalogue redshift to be 1.084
